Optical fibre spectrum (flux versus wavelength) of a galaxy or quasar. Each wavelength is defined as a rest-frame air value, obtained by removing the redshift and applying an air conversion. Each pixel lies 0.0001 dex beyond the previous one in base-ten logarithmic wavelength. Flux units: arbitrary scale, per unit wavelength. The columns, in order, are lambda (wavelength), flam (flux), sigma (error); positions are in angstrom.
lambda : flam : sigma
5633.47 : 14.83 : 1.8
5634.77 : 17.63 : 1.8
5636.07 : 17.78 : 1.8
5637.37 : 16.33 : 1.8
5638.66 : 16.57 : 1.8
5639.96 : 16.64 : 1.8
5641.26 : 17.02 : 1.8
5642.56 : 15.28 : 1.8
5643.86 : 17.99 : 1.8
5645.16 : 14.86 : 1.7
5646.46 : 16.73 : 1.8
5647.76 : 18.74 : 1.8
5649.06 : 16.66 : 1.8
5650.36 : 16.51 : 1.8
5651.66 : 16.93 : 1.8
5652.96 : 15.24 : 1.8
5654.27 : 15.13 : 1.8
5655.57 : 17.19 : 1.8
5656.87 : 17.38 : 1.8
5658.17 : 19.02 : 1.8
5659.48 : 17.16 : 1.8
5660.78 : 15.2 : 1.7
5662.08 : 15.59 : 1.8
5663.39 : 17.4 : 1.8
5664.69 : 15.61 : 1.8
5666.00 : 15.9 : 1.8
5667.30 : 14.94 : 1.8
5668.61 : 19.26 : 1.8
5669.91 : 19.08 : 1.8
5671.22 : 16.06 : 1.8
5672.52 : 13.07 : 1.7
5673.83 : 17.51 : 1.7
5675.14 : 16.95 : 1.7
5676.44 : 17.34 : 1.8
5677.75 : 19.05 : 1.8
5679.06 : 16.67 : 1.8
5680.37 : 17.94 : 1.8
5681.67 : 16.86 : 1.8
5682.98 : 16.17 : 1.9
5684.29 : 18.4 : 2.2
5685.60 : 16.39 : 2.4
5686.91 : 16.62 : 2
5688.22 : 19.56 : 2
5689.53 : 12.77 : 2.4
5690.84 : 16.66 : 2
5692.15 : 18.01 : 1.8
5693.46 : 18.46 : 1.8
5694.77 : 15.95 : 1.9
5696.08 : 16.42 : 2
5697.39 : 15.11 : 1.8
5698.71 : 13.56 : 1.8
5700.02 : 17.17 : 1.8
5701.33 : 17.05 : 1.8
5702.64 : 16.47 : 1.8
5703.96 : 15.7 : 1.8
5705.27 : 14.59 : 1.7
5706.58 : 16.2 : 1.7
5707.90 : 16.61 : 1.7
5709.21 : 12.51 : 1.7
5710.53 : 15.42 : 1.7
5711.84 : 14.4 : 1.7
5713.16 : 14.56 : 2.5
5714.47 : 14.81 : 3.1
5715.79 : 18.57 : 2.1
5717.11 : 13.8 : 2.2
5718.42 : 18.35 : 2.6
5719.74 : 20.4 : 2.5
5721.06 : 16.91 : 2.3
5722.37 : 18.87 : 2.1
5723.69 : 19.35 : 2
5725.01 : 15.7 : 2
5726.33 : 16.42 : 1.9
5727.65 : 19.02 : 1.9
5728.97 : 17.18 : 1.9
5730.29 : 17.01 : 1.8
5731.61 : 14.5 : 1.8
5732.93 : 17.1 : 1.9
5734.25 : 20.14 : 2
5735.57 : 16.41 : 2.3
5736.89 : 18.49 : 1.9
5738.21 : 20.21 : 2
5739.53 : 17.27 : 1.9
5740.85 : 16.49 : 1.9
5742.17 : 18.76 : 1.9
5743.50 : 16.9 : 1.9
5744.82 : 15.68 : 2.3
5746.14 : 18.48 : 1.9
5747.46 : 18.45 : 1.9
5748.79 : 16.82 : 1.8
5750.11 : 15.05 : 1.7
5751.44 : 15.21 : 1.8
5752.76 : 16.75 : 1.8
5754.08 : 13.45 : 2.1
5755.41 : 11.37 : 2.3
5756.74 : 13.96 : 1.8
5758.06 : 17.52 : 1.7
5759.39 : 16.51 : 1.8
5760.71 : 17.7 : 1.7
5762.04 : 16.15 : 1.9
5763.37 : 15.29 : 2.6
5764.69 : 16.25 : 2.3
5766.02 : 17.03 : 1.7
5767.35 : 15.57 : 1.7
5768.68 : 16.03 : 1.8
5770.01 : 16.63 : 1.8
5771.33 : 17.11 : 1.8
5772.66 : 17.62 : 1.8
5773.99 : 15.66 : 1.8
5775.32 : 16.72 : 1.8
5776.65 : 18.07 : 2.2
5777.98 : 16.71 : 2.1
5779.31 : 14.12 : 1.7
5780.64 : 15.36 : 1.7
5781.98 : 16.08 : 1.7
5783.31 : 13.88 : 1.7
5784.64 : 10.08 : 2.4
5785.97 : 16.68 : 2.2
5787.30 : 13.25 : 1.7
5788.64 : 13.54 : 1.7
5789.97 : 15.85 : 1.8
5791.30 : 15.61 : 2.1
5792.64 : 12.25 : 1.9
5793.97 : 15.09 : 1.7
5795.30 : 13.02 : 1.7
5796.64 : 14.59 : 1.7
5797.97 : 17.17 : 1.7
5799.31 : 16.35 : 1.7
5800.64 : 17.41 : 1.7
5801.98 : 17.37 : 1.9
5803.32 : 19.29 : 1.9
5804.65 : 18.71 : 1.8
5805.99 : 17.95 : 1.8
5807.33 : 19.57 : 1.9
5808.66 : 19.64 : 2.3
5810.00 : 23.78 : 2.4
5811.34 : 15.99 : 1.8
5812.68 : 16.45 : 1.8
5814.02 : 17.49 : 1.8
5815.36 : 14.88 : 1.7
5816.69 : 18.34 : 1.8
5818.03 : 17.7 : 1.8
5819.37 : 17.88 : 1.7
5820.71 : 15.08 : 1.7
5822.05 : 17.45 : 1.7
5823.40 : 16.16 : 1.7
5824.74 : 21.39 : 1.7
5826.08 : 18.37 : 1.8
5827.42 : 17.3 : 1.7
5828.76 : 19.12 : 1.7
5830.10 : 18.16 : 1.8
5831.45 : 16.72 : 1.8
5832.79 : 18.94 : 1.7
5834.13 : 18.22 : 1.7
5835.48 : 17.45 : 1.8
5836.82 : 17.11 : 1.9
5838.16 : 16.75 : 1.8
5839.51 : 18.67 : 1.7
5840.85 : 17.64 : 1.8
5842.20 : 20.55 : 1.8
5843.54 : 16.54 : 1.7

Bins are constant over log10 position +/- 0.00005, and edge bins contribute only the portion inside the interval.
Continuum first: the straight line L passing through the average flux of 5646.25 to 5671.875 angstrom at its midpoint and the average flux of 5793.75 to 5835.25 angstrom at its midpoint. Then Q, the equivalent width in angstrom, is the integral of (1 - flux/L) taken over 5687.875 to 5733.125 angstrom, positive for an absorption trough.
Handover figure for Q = 1.8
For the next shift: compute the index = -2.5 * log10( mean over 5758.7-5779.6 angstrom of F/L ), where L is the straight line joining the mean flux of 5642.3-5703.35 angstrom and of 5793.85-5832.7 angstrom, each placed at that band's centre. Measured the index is 0.052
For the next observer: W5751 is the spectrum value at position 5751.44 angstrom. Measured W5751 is 15.21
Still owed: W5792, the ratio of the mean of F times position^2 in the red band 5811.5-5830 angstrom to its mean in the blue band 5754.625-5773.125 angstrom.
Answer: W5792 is 1.11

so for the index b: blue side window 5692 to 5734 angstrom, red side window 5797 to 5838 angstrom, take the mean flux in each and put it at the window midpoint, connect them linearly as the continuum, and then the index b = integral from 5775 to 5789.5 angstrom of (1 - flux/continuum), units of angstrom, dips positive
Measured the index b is 2.1 angstrom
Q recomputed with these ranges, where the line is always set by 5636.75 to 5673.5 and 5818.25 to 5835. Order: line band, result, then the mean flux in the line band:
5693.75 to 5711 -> 1.3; 15.7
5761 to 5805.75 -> 4.4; 15.8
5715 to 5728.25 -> -0.5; 17.7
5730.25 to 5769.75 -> 1.7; 16.5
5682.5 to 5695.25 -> -0.1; 16.9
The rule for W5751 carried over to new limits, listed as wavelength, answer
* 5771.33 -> 17.11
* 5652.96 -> 15.24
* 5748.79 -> 16.82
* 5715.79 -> 18.57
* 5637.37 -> 16.33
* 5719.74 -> 20.4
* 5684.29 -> 18.4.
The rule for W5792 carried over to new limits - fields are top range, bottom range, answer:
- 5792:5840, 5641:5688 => 1.09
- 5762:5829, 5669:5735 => 1.03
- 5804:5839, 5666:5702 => 1.12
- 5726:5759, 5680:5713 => 1.05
